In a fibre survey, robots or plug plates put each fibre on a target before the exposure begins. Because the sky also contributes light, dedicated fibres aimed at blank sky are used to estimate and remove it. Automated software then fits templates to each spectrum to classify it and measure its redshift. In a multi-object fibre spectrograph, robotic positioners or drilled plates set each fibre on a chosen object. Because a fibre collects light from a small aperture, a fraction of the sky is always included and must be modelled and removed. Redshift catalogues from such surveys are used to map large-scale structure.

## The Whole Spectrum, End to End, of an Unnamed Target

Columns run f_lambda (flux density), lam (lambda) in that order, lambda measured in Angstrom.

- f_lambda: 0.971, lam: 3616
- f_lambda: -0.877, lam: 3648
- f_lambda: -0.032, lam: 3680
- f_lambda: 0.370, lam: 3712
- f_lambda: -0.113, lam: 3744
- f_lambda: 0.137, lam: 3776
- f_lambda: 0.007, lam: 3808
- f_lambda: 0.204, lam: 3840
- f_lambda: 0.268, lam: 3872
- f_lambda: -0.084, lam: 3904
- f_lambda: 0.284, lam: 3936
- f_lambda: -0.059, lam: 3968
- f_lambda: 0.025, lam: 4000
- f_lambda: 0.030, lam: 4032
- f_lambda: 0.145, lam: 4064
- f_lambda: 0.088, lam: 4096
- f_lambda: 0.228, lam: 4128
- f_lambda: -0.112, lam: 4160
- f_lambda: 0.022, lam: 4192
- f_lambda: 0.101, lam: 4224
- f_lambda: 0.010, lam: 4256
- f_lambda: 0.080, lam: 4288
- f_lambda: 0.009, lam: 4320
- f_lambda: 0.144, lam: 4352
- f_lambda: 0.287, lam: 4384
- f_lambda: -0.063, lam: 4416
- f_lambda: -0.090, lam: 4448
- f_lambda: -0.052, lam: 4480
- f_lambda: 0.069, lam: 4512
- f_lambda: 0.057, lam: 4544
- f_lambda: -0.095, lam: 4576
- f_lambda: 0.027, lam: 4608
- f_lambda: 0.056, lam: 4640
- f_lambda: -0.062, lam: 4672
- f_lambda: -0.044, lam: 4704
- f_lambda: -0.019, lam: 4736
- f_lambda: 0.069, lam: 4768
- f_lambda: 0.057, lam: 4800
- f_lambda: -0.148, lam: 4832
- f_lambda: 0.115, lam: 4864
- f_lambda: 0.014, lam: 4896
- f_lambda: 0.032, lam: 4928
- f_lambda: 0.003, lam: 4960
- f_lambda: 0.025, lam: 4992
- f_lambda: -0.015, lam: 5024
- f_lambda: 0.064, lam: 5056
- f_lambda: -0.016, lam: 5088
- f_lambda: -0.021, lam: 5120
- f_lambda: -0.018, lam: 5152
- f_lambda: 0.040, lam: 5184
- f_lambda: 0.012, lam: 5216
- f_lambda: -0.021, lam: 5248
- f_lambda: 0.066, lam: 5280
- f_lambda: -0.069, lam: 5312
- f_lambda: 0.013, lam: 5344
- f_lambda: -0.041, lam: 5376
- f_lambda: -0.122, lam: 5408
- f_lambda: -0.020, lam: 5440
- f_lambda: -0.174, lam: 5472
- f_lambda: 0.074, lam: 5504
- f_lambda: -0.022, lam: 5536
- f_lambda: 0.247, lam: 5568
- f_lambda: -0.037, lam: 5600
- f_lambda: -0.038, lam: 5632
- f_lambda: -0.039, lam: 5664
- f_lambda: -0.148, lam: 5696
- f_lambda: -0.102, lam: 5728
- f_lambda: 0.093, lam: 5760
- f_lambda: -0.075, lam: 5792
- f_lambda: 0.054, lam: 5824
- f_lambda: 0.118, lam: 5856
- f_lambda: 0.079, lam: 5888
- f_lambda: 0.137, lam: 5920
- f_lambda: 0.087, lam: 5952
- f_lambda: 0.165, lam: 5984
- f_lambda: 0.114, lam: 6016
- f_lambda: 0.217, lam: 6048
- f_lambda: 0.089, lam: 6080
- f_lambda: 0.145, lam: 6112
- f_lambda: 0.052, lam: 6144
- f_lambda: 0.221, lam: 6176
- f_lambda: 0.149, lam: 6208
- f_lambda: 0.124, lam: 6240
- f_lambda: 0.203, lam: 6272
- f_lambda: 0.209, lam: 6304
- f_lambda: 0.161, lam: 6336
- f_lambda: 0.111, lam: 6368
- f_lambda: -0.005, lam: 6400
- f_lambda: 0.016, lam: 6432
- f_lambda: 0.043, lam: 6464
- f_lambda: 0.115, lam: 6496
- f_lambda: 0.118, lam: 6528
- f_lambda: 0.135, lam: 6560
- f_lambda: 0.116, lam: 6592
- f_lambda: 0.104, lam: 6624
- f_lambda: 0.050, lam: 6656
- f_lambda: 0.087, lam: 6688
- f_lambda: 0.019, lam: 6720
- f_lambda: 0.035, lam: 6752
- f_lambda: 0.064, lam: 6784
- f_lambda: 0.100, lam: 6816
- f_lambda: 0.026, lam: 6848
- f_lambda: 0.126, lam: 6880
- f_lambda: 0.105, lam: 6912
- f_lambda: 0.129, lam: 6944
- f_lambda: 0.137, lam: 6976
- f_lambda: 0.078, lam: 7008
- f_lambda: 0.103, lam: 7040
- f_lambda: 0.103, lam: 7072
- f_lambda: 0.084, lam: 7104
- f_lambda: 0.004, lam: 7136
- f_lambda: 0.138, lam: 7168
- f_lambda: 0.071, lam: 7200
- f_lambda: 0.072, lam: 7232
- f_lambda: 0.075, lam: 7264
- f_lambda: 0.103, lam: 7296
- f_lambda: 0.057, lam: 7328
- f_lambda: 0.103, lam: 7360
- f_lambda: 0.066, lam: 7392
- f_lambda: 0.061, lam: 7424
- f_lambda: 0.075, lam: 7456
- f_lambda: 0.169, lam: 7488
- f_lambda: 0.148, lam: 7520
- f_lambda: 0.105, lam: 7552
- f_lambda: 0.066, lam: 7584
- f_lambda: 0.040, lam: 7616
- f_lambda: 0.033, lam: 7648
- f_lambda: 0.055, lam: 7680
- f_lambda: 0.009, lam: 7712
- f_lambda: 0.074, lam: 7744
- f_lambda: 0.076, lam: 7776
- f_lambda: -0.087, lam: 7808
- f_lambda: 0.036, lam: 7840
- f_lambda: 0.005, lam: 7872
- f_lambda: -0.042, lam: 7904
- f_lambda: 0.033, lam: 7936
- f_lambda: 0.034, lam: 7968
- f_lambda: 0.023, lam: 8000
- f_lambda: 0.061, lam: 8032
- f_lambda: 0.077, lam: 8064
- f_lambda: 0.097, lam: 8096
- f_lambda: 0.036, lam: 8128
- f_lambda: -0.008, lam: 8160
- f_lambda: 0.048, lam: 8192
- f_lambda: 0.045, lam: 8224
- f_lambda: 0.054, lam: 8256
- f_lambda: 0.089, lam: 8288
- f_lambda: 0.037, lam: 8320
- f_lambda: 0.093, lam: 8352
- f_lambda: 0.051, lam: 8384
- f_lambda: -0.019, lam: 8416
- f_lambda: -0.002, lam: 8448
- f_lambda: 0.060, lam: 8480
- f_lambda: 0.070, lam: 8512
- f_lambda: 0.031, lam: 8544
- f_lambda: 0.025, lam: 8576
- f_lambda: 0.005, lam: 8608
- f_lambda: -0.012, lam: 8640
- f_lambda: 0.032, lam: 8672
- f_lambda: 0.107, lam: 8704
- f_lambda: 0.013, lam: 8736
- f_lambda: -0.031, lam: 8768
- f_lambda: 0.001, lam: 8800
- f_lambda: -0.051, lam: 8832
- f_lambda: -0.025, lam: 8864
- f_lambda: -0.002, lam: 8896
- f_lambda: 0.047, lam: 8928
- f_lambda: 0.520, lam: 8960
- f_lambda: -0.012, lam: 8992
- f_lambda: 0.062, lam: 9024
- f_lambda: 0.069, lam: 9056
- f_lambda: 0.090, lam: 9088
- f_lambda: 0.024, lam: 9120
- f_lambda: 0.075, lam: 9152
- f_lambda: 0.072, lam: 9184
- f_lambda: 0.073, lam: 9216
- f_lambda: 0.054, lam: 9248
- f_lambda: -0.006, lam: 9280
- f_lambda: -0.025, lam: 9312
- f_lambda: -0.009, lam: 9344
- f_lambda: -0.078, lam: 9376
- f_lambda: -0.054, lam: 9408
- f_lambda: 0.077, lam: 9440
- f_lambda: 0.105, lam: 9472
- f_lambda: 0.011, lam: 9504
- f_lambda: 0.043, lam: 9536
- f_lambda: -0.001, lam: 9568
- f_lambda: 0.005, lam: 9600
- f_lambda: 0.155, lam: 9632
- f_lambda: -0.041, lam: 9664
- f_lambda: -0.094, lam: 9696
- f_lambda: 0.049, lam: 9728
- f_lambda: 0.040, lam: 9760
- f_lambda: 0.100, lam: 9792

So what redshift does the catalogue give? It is 1.40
